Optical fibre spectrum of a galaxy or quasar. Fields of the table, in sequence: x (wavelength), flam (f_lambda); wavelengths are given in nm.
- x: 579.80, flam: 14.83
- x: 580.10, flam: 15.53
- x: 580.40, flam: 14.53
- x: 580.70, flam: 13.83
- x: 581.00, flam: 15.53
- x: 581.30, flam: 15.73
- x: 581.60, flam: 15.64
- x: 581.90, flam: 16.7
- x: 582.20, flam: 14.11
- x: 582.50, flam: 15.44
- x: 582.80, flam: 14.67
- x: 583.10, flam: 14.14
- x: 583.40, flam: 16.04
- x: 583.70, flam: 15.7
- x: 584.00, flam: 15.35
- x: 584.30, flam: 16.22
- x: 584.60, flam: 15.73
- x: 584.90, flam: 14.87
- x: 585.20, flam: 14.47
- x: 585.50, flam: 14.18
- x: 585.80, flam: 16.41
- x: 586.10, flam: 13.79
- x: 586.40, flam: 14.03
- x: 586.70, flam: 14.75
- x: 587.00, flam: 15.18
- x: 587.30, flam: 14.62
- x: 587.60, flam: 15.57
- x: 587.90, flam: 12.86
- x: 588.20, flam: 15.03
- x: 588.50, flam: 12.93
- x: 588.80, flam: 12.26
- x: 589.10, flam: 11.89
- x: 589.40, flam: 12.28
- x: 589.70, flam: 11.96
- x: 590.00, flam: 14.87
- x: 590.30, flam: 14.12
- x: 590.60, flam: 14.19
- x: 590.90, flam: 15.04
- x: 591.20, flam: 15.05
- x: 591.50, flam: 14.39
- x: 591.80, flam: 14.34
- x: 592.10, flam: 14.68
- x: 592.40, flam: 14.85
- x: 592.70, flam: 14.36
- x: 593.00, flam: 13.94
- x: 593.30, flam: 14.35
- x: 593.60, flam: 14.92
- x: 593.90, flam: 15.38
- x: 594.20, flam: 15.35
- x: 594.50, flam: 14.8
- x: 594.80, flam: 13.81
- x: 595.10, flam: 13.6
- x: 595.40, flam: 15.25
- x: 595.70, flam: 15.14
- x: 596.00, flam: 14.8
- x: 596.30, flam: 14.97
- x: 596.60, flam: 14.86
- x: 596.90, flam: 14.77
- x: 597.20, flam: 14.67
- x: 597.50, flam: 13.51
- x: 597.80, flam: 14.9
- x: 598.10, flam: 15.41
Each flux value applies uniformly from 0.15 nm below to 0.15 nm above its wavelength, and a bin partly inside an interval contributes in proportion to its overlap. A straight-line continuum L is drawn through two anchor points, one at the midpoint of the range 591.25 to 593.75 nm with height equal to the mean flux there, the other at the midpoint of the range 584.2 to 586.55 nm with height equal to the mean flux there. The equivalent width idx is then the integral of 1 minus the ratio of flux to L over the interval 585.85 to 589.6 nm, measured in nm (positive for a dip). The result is 0.25 nm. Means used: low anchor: 14.9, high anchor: 14.5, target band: 13.8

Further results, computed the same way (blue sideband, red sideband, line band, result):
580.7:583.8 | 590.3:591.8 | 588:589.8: 0.245 nm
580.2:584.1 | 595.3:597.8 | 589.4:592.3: 0.140 nm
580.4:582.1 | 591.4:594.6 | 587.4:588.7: 0.080 nm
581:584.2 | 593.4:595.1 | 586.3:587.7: 0.027 nm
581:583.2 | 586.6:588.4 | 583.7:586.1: -0.052 nm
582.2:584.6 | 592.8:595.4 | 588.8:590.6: 0.219 nm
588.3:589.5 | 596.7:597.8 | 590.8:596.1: -0.450 nm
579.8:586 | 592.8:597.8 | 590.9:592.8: 0.019 nm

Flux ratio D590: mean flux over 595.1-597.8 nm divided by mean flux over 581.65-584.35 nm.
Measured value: 0.96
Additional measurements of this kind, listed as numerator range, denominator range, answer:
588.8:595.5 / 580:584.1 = 0.93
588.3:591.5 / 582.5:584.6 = 0.88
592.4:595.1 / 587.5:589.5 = 1.10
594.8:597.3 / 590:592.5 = 1.01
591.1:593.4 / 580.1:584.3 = 0.95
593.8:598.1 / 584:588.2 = 0.99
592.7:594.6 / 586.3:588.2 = 1.01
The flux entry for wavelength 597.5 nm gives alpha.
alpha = 13.51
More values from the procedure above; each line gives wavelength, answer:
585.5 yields 14.18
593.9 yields 15.38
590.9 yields 15.04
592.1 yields 14.68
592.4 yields 14.85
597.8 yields 14.9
